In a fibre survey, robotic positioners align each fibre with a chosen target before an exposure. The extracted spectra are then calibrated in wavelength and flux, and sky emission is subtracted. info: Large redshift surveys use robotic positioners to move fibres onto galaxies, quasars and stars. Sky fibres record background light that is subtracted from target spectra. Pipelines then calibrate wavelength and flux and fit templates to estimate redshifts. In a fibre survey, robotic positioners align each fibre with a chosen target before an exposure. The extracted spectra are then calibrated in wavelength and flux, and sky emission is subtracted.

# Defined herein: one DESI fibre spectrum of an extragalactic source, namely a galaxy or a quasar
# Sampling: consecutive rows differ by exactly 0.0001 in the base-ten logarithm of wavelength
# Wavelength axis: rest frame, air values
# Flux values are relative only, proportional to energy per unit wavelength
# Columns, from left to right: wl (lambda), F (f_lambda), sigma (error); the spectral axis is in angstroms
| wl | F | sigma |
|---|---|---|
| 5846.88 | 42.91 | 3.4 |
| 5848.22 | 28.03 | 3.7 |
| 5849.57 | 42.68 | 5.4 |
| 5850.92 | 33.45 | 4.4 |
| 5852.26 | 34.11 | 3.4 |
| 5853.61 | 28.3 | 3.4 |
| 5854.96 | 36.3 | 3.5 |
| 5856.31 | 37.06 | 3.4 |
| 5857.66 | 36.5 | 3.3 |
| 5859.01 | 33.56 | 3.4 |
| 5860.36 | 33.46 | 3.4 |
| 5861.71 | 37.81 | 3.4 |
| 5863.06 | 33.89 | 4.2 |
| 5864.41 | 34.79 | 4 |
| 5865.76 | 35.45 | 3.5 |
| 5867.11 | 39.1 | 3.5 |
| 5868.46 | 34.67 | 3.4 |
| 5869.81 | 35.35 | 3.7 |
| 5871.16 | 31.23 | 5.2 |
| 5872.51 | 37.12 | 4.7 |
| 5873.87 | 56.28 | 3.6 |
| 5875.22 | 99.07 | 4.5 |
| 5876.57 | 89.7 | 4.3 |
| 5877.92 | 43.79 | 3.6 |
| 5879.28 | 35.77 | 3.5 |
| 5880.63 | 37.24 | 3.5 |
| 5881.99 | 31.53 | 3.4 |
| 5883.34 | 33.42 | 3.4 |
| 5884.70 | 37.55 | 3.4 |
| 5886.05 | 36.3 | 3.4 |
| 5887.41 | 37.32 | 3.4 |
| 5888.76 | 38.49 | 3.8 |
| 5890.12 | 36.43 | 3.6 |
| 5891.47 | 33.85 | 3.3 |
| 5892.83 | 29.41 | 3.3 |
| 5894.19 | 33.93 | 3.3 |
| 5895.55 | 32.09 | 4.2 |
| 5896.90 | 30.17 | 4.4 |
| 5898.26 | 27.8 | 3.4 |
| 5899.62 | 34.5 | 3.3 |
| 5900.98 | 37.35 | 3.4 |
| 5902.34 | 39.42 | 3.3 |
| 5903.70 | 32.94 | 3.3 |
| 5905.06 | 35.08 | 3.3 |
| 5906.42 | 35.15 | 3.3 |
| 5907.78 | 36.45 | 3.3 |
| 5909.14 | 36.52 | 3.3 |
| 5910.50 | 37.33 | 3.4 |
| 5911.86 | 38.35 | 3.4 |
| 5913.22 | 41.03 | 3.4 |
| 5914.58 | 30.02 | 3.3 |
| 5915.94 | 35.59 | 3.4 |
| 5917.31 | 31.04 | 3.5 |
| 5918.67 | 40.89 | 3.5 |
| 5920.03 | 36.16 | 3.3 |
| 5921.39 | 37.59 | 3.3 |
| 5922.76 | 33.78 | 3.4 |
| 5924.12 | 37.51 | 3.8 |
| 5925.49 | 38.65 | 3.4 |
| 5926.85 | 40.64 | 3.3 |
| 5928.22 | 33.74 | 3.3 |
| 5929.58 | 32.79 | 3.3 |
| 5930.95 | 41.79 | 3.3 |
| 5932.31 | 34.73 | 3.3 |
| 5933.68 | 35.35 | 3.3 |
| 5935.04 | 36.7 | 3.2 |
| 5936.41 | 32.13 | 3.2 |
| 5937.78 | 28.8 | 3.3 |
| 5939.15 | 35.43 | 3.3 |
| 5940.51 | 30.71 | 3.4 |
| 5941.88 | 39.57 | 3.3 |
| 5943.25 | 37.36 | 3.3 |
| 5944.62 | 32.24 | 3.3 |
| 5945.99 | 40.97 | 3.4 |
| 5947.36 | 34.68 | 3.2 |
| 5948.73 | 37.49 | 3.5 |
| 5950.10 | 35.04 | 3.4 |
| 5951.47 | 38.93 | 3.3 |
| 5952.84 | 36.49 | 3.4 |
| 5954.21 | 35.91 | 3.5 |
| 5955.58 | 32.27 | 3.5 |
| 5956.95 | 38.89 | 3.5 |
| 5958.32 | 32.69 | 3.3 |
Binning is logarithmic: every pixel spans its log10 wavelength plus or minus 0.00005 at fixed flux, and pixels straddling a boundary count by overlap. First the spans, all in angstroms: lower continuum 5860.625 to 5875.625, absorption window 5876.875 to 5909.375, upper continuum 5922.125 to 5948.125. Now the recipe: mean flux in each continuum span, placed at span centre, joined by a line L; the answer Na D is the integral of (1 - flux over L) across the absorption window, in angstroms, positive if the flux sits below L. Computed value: 3.19 angstroms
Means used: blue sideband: 41.9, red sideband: 35.7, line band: 35.7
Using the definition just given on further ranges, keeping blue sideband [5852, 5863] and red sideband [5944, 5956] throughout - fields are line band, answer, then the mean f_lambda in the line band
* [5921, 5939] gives 0.05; 35.7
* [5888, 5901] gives 0.73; 33.2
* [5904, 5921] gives -0.29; 36.1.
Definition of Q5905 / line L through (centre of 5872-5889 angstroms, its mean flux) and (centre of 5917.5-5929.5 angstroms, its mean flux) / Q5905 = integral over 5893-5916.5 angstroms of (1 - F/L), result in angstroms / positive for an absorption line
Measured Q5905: 3.7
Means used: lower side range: 47.5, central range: 34.8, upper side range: 36.9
